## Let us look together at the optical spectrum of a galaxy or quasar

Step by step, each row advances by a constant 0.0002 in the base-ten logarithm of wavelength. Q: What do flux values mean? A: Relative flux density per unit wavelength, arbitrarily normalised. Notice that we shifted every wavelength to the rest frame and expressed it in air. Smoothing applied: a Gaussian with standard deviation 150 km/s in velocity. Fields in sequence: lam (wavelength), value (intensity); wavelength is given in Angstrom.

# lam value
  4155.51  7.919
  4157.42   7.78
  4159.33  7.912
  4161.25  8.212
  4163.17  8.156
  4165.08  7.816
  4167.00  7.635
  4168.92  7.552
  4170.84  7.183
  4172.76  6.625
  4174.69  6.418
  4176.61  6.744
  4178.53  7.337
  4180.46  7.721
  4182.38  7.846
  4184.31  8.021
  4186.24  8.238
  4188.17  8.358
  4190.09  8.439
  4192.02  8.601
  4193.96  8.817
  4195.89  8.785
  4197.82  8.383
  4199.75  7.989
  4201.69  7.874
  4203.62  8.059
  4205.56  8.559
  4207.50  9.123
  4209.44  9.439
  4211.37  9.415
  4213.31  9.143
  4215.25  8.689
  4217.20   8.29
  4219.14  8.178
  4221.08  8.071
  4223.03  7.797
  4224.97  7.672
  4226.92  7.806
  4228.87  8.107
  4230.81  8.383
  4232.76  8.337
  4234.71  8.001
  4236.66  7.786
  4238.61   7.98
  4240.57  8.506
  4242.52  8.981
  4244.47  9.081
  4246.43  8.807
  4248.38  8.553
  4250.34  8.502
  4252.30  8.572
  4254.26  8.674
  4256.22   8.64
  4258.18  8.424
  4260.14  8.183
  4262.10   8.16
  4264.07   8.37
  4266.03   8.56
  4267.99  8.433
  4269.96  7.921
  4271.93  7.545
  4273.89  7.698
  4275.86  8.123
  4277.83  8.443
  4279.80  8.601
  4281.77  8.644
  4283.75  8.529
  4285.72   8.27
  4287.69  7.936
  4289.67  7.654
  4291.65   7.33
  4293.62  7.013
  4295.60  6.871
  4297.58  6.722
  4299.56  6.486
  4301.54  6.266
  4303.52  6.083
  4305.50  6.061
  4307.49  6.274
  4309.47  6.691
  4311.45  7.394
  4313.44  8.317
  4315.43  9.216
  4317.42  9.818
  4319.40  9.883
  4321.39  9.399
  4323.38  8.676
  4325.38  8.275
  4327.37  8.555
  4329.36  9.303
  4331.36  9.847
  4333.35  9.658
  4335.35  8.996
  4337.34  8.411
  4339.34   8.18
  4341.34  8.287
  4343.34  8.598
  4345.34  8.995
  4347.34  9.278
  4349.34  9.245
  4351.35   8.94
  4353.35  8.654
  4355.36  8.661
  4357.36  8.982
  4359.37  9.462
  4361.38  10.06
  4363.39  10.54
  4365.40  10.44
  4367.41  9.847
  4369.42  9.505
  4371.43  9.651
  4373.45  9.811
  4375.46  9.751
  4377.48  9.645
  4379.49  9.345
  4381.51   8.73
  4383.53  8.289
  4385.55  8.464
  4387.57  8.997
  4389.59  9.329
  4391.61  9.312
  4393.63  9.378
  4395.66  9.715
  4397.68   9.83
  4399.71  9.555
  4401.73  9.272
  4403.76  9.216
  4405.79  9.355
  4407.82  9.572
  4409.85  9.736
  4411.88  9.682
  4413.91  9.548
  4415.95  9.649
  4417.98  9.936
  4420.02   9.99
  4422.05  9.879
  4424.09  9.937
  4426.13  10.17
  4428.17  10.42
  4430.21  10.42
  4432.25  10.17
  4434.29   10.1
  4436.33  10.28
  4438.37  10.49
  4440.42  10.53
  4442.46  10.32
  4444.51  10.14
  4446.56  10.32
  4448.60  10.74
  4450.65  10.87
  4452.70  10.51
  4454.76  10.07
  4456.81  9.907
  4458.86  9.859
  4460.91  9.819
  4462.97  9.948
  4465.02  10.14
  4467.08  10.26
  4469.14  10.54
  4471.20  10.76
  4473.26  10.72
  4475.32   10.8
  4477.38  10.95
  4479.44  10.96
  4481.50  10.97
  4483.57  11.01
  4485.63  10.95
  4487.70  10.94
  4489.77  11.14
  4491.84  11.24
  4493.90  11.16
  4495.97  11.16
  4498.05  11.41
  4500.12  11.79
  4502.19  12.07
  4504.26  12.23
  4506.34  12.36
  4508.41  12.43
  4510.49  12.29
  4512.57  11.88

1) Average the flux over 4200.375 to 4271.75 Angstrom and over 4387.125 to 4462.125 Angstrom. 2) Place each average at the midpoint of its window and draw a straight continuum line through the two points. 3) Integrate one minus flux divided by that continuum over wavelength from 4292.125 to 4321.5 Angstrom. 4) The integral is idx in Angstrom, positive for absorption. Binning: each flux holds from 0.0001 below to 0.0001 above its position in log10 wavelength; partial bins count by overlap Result 5.1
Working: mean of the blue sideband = 8.41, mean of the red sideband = 9.93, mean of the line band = 7.44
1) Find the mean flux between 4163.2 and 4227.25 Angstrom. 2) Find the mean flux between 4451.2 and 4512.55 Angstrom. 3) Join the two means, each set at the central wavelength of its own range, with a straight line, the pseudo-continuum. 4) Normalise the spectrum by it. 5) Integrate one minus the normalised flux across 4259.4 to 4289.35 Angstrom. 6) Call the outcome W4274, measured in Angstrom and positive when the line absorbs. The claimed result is 2.3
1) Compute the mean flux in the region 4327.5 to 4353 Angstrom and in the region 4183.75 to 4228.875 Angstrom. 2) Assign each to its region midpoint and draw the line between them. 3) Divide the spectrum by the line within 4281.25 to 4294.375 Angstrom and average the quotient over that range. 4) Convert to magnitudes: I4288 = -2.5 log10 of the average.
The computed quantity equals 0.111 mag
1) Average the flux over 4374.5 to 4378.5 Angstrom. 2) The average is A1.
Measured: 9.7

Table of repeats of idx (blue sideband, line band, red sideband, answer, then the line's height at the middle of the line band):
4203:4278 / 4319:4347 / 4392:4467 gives 0.75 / 9.17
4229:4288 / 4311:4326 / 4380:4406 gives -0.37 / 8.73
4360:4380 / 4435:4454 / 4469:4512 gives 0.58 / 10.8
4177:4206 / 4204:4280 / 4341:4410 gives 0.80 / 8.49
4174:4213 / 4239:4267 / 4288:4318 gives -3.24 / 7.67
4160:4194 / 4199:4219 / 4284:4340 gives -2.18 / 7.8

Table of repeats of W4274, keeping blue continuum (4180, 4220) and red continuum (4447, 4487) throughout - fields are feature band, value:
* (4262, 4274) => 1.2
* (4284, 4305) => 4.8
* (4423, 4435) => 0.0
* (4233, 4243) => 0.6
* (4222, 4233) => 0.9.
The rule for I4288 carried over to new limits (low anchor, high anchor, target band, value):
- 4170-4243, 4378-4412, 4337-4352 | 0.03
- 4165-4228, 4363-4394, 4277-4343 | 0.11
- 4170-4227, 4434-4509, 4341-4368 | 0.04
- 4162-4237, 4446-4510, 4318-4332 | 0.03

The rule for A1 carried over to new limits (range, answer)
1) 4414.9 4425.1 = 9.87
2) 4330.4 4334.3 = 9.77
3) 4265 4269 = 8.5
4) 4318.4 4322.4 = 9.66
